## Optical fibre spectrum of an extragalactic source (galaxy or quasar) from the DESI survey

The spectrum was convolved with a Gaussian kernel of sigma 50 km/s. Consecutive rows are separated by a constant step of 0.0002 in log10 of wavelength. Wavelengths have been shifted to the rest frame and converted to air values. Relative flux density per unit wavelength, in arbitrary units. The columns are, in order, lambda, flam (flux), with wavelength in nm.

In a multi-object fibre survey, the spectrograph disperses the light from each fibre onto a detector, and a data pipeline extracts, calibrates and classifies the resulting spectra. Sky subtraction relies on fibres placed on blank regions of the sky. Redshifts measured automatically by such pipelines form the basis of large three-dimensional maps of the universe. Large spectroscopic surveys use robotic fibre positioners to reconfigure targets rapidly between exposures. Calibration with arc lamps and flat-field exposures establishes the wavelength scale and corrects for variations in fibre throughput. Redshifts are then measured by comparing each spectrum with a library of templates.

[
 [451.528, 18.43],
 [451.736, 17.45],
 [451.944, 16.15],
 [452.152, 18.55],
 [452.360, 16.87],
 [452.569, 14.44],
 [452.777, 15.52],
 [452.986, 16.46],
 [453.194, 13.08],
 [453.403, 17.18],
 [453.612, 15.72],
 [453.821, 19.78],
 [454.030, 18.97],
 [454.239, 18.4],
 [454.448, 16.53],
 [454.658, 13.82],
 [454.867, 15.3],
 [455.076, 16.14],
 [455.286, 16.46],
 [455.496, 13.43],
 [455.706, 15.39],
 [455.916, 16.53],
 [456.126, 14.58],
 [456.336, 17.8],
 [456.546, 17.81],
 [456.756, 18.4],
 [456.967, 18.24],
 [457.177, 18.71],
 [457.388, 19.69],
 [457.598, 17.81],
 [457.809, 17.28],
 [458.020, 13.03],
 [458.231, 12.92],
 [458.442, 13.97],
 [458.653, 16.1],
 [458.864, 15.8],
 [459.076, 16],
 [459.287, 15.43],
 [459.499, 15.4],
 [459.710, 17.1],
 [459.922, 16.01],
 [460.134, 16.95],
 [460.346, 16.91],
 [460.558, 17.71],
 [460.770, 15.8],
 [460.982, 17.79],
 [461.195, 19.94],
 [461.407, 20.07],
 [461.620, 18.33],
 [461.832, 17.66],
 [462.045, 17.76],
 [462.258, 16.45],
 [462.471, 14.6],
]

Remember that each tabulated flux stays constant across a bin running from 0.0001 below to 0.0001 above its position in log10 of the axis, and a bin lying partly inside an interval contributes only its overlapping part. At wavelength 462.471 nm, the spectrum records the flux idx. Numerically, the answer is 14.6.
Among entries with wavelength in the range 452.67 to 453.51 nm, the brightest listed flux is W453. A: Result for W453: 17.18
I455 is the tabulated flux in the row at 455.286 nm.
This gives 16.46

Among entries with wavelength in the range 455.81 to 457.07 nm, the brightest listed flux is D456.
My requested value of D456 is 18.4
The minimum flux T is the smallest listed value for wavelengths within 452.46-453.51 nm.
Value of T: 13.08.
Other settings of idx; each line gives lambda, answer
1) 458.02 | 13.03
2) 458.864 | 15.8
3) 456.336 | 17.8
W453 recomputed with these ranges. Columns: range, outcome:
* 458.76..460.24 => 17.1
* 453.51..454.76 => 19.78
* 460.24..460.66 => 17.71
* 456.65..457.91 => 19.69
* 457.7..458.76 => 17.28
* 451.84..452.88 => 18.55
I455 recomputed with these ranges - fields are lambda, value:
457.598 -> 17.81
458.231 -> 12.92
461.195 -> 19.94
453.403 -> 17.18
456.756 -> 18.4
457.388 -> 19.69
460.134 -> 16.95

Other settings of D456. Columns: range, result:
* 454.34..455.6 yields 16.53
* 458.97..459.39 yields 16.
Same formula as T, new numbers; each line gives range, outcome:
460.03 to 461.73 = 15.8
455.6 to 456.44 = 14.58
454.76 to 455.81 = 13.43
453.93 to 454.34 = 18.4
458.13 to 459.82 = 12.92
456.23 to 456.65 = 17.8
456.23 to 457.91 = 17.28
